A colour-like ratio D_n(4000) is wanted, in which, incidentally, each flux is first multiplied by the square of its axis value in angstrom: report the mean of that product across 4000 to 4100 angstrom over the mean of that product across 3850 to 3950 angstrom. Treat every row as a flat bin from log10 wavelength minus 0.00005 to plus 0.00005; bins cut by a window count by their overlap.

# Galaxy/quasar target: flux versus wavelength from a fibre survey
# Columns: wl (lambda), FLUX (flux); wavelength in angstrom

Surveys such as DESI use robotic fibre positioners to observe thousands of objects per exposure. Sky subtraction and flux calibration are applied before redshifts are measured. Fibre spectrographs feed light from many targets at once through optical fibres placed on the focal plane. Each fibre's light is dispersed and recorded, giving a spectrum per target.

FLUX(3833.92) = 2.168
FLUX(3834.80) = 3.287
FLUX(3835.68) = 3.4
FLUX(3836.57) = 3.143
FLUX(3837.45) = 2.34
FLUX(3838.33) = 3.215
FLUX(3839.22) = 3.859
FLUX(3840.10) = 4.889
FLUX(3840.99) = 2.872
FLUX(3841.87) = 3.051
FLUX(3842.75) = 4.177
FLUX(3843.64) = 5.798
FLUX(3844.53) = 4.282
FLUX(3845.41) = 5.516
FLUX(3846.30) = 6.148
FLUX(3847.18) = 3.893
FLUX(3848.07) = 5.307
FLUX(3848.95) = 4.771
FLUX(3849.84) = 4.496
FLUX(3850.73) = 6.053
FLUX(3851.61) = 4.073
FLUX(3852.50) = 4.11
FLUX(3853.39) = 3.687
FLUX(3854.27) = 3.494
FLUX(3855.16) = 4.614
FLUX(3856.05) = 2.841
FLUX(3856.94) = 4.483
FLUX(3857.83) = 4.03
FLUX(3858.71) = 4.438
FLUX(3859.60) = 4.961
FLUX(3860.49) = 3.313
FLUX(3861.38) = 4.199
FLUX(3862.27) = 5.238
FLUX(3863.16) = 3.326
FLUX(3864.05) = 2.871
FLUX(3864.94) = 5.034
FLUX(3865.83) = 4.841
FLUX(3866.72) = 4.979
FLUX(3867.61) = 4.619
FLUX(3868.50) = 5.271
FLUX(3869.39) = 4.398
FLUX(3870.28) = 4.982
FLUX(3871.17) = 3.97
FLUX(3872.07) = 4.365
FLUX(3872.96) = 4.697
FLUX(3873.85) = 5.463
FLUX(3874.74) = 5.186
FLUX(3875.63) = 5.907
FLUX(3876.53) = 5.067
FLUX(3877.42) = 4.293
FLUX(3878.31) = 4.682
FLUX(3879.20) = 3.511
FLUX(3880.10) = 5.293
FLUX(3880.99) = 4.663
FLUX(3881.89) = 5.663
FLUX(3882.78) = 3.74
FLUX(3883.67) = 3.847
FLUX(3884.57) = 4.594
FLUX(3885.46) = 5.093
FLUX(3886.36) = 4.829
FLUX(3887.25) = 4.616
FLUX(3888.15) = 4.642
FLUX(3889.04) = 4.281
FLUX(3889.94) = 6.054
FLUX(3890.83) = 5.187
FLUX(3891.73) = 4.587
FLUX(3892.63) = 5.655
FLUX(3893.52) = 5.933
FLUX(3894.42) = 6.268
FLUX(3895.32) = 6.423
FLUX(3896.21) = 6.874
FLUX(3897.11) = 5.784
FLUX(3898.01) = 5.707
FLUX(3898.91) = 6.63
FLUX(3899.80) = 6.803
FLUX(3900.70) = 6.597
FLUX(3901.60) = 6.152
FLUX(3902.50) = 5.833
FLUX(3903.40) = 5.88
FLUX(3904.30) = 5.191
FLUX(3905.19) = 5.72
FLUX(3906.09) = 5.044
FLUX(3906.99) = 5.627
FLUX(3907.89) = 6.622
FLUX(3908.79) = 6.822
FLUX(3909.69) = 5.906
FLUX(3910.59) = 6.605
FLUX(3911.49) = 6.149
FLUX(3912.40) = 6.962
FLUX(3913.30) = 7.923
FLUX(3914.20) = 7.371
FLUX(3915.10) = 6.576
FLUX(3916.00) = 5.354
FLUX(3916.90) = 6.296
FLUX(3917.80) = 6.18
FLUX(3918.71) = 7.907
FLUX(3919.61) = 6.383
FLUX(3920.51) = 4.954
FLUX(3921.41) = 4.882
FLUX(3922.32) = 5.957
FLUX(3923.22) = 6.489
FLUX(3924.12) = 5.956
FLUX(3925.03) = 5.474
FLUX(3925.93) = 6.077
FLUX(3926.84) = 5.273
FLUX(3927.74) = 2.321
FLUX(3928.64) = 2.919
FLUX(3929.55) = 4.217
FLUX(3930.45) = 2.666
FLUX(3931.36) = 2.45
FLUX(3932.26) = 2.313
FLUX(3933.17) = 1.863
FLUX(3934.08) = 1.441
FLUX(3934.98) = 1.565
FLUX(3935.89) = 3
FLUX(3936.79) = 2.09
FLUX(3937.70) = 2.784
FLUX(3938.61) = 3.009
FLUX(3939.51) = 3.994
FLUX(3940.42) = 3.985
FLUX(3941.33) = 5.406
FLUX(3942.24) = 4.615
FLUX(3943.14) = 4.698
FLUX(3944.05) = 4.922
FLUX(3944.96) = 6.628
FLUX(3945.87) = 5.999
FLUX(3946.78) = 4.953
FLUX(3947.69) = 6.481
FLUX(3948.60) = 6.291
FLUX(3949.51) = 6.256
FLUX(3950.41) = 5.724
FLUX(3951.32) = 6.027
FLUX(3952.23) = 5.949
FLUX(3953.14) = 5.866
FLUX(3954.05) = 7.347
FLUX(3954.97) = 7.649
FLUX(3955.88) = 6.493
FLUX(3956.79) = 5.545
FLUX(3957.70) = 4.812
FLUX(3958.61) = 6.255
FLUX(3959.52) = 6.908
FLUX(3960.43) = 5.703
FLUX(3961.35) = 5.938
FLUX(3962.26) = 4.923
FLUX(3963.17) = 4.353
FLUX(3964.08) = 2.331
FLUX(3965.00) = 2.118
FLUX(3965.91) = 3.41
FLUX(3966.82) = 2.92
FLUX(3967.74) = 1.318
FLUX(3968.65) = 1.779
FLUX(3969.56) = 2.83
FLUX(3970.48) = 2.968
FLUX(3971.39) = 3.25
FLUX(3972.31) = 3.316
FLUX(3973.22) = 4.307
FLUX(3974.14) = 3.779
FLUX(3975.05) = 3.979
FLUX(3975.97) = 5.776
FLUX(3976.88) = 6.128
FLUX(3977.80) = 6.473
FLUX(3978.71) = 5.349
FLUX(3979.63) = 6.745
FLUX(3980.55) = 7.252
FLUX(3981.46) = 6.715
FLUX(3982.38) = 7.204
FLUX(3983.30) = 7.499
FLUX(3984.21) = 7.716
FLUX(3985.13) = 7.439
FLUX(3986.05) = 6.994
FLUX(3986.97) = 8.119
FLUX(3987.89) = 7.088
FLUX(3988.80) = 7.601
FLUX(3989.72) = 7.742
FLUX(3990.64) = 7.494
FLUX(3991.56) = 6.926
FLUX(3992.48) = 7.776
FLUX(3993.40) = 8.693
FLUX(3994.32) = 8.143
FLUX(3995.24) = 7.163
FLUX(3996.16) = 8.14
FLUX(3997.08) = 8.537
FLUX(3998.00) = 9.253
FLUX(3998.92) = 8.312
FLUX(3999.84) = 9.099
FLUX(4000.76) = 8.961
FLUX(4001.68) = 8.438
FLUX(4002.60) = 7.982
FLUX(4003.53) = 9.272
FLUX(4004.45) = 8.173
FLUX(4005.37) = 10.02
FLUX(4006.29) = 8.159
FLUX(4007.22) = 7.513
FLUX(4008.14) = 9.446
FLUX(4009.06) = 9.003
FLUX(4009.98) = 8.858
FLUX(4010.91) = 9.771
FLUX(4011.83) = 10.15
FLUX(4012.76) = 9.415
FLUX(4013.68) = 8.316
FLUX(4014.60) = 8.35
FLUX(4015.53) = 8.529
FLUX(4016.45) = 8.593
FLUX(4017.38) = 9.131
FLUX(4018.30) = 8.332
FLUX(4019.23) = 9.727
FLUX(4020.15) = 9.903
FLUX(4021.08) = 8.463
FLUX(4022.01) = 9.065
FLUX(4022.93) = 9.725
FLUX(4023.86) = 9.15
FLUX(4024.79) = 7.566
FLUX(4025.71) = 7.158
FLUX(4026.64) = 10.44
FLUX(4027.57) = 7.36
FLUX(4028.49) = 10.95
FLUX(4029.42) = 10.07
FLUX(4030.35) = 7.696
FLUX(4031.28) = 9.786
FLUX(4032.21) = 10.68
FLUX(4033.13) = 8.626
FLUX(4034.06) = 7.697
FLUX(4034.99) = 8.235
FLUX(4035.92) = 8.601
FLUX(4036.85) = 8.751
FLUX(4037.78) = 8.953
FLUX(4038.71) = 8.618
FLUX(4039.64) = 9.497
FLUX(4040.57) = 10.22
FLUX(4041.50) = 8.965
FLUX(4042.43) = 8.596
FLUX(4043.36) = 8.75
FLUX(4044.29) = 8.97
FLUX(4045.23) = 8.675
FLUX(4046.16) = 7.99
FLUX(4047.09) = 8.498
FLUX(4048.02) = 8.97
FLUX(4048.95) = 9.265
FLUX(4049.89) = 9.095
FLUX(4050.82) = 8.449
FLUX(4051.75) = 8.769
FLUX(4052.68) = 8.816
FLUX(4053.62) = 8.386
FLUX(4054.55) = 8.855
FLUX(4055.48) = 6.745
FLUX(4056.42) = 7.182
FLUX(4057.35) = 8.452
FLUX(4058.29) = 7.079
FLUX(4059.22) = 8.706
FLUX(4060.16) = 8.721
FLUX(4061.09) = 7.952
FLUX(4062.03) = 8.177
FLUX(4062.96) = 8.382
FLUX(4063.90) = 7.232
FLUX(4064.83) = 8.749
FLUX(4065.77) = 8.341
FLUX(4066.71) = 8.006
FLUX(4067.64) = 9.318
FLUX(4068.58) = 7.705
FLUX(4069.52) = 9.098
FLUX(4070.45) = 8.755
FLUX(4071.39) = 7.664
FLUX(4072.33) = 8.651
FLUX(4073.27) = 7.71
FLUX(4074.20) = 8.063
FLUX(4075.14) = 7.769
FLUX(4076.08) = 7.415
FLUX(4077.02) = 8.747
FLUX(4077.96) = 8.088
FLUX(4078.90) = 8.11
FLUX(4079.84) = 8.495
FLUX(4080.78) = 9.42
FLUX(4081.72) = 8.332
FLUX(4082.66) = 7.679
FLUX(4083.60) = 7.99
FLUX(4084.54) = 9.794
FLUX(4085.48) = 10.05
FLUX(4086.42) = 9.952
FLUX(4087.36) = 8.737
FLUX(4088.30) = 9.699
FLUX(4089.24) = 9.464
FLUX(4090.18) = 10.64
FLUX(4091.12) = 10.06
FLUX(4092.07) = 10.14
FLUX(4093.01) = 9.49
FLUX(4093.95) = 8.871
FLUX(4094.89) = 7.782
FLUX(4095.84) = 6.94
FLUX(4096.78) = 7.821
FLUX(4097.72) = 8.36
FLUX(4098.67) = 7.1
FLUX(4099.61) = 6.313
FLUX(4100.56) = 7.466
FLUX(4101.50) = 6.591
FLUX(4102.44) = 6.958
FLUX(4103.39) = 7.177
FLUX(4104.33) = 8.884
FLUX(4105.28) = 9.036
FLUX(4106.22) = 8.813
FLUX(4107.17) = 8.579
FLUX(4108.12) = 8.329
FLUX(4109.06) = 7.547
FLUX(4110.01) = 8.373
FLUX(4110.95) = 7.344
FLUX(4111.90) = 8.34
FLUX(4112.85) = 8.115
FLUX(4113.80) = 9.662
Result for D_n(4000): 1.9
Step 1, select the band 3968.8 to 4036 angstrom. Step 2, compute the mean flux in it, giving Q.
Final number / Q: 7.83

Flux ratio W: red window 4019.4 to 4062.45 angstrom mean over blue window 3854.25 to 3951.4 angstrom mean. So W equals 1.74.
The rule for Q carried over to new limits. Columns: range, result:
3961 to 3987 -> 4.88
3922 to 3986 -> 4.79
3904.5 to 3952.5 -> 5.07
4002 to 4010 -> 8.7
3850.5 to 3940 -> 4.91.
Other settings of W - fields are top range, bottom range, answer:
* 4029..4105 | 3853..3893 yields 1.86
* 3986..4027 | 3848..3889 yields 1.89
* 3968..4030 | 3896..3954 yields 1.45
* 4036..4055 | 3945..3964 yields 1.50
